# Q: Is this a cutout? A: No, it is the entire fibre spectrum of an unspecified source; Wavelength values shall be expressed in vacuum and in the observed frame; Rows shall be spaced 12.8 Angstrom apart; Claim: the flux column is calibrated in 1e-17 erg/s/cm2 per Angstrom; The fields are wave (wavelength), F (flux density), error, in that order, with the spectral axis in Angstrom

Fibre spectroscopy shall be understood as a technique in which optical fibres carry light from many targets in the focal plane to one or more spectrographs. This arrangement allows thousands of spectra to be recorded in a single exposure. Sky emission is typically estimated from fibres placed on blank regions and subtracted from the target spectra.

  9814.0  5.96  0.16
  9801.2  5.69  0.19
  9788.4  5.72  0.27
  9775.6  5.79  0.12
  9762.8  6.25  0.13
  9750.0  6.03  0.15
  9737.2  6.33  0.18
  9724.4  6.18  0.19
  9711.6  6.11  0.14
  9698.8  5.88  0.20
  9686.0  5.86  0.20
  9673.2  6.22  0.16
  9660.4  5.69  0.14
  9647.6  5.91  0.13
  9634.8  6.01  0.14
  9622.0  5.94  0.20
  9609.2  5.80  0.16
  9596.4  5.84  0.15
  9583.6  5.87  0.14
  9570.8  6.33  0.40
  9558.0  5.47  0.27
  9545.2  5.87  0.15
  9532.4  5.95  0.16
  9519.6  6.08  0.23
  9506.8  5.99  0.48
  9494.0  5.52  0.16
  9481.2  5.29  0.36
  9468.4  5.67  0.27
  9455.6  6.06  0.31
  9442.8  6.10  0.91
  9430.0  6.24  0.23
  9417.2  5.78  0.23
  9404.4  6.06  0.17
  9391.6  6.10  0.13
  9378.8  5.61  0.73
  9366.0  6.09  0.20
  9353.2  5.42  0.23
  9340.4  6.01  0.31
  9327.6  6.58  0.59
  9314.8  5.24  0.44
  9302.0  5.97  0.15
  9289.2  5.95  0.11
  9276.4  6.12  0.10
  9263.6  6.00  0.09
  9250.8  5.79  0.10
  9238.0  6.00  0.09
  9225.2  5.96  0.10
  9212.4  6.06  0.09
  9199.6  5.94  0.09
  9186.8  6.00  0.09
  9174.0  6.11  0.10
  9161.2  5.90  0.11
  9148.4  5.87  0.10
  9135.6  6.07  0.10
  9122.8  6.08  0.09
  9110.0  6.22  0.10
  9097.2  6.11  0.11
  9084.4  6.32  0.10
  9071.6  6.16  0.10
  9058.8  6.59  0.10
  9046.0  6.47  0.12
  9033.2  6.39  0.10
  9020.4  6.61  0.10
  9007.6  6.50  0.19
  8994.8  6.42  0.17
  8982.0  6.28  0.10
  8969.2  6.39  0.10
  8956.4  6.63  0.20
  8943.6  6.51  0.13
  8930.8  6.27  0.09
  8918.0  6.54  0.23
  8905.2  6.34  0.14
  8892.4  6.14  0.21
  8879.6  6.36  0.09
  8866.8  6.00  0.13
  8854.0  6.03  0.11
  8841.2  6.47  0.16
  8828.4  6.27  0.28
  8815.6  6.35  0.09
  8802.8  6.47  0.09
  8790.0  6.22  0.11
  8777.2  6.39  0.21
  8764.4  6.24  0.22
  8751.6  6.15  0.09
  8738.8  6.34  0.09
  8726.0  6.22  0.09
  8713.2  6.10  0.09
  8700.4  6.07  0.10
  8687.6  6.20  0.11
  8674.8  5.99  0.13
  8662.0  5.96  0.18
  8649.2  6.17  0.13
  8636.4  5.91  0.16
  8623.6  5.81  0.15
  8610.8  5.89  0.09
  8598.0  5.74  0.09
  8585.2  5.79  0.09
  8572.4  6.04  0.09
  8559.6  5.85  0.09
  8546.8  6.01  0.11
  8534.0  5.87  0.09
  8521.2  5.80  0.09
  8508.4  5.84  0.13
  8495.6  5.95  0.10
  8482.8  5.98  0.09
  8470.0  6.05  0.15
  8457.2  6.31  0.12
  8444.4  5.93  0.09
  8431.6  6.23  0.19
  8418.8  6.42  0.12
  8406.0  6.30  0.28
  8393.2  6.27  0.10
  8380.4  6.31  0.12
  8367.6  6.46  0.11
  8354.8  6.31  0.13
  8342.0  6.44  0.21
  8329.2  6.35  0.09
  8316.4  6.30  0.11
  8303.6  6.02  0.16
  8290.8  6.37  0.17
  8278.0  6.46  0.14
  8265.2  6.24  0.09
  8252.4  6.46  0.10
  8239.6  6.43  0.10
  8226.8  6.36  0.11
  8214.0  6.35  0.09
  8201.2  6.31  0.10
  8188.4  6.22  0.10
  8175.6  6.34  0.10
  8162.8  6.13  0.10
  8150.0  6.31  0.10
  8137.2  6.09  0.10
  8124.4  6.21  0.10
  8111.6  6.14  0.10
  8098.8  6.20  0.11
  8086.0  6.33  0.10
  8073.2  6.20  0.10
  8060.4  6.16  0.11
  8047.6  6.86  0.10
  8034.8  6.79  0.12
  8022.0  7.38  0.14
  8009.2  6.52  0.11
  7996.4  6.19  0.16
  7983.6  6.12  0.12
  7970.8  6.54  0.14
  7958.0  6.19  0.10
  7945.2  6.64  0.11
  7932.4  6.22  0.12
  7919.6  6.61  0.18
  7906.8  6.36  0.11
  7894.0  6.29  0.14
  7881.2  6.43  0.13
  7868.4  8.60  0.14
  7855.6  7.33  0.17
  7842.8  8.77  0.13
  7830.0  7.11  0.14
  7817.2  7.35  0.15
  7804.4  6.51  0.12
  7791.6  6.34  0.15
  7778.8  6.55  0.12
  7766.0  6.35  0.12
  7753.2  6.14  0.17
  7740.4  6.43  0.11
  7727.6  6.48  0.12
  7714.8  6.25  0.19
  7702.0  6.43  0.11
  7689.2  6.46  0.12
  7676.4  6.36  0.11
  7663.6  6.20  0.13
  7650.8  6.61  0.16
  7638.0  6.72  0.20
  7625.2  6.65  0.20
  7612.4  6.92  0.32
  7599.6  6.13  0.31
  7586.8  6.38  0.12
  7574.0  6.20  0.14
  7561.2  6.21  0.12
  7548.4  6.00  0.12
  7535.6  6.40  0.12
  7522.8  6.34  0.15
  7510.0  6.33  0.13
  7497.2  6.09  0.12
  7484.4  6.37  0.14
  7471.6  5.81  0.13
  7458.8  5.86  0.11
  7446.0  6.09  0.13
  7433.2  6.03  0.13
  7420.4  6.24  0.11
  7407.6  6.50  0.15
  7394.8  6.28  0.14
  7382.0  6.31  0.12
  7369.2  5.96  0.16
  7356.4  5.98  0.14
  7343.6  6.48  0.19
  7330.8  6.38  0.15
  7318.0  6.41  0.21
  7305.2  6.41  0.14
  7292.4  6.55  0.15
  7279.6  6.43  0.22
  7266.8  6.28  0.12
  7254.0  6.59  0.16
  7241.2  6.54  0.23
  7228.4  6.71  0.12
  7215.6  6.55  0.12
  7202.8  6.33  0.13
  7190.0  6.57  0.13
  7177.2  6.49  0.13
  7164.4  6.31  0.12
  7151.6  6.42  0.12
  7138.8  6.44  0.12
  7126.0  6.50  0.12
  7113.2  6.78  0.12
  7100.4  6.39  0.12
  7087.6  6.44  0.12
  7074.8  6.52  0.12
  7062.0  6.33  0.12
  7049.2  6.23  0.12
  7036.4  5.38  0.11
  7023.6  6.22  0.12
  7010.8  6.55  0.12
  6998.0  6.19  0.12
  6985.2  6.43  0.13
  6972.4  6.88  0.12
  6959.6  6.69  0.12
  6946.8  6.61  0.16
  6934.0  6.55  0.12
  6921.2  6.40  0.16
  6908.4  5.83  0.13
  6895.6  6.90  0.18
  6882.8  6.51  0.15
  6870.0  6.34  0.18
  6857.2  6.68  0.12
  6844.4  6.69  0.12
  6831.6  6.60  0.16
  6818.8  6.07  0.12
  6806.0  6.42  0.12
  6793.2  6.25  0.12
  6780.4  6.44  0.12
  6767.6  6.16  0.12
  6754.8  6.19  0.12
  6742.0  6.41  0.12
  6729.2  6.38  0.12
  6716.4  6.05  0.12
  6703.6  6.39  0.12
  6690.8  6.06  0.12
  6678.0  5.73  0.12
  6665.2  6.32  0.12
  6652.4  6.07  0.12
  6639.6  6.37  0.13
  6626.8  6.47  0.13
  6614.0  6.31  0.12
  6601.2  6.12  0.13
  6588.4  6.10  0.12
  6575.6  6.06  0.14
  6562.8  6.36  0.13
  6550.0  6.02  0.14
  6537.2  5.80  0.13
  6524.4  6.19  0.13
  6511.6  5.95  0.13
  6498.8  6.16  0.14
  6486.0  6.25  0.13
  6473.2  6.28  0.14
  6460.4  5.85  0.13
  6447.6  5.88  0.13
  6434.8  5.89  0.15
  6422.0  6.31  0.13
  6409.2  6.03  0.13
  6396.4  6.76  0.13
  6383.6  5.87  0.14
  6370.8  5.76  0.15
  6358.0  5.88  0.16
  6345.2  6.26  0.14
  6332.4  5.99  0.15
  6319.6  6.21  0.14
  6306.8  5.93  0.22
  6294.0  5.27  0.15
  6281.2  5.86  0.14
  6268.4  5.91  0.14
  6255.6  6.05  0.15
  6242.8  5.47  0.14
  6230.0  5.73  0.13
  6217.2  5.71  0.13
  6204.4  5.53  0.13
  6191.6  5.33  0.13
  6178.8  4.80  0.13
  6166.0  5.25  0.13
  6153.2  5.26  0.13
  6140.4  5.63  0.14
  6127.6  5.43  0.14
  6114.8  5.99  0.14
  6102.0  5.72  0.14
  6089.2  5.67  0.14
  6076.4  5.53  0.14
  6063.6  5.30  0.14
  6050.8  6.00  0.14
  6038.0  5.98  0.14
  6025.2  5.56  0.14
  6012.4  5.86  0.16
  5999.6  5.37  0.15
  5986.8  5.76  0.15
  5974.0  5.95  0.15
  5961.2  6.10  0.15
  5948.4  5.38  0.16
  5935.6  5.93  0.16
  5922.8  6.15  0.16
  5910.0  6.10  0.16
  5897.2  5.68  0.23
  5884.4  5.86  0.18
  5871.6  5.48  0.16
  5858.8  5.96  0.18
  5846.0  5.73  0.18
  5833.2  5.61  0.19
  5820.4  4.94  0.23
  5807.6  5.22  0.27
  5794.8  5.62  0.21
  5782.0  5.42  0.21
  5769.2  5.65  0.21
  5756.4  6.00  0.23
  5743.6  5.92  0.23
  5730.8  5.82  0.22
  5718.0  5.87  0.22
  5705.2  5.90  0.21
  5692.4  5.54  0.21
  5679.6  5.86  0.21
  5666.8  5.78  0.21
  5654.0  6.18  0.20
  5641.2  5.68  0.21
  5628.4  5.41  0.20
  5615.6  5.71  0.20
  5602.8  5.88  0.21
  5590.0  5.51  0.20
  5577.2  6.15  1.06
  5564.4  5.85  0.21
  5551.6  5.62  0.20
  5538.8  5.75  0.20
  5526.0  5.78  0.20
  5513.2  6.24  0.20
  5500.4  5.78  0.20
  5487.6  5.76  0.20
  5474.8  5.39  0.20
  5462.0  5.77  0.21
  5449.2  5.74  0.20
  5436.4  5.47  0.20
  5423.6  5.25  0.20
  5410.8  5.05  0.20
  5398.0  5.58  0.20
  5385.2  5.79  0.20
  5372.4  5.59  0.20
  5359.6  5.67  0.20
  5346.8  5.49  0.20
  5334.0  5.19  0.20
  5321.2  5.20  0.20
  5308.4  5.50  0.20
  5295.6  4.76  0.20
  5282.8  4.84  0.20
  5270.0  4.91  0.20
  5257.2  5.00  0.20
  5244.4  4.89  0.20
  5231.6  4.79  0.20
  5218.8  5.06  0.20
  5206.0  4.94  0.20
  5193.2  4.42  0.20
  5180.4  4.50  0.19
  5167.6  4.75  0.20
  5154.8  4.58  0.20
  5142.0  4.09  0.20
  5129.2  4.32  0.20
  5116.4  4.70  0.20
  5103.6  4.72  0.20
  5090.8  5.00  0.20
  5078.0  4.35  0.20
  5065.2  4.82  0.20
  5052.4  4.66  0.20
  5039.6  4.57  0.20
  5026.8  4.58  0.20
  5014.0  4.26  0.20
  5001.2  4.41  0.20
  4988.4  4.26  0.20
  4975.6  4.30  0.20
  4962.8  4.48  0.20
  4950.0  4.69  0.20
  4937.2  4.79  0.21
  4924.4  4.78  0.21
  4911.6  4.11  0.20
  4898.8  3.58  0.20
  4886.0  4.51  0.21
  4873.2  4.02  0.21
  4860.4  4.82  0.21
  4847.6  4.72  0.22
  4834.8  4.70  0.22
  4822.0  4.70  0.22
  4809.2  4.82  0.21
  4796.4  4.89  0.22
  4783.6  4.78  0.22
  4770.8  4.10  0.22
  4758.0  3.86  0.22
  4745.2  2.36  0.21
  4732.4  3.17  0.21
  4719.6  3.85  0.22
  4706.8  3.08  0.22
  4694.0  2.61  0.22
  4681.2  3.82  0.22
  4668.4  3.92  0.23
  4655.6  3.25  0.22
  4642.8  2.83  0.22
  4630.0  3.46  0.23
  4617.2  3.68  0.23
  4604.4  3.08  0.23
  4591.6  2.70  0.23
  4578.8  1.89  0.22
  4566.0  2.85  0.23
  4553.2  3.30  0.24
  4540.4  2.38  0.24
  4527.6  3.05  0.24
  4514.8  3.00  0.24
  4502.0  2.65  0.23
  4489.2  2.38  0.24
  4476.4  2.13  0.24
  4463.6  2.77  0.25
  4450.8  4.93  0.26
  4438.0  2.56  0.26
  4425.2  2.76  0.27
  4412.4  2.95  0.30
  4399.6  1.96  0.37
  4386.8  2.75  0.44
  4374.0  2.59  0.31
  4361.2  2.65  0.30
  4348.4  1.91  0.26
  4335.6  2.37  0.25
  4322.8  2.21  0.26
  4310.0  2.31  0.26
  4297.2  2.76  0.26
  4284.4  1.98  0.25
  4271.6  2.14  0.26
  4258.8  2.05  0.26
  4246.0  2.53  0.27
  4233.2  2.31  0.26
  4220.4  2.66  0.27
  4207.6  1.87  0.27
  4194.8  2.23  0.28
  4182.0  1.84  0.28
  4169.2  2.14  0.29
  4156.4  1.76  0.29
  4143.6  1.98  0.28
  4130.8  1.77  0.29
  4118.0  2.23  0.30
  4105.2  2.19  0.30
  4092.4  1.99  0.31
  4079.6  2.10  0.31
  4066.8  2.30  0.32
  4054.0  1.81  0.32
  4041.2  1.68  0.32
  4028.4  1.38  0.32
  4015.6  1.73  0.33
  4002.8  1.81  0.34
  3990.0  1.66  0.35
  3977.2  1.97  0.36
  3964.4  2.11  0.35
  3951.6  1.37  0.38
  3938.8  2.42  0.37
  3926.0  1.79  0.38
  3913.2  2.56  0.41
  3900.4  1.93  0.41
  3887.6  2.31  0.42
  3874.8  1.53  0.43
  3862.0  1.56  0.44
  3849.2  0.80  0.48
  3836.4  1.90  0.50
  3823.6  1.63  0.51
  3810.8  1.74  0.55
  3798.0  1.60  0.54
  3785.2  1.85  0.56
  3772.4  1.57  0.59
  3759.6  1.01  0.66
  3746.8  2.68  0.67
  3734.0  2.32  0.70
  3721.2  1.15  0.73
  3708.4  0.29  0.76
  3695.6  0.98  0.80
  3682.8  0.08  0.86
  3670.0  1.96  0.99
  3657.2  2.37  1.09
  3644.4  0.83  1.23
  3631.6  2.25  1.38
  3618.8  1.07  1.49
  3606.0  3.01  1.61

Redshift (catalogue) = 0.194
